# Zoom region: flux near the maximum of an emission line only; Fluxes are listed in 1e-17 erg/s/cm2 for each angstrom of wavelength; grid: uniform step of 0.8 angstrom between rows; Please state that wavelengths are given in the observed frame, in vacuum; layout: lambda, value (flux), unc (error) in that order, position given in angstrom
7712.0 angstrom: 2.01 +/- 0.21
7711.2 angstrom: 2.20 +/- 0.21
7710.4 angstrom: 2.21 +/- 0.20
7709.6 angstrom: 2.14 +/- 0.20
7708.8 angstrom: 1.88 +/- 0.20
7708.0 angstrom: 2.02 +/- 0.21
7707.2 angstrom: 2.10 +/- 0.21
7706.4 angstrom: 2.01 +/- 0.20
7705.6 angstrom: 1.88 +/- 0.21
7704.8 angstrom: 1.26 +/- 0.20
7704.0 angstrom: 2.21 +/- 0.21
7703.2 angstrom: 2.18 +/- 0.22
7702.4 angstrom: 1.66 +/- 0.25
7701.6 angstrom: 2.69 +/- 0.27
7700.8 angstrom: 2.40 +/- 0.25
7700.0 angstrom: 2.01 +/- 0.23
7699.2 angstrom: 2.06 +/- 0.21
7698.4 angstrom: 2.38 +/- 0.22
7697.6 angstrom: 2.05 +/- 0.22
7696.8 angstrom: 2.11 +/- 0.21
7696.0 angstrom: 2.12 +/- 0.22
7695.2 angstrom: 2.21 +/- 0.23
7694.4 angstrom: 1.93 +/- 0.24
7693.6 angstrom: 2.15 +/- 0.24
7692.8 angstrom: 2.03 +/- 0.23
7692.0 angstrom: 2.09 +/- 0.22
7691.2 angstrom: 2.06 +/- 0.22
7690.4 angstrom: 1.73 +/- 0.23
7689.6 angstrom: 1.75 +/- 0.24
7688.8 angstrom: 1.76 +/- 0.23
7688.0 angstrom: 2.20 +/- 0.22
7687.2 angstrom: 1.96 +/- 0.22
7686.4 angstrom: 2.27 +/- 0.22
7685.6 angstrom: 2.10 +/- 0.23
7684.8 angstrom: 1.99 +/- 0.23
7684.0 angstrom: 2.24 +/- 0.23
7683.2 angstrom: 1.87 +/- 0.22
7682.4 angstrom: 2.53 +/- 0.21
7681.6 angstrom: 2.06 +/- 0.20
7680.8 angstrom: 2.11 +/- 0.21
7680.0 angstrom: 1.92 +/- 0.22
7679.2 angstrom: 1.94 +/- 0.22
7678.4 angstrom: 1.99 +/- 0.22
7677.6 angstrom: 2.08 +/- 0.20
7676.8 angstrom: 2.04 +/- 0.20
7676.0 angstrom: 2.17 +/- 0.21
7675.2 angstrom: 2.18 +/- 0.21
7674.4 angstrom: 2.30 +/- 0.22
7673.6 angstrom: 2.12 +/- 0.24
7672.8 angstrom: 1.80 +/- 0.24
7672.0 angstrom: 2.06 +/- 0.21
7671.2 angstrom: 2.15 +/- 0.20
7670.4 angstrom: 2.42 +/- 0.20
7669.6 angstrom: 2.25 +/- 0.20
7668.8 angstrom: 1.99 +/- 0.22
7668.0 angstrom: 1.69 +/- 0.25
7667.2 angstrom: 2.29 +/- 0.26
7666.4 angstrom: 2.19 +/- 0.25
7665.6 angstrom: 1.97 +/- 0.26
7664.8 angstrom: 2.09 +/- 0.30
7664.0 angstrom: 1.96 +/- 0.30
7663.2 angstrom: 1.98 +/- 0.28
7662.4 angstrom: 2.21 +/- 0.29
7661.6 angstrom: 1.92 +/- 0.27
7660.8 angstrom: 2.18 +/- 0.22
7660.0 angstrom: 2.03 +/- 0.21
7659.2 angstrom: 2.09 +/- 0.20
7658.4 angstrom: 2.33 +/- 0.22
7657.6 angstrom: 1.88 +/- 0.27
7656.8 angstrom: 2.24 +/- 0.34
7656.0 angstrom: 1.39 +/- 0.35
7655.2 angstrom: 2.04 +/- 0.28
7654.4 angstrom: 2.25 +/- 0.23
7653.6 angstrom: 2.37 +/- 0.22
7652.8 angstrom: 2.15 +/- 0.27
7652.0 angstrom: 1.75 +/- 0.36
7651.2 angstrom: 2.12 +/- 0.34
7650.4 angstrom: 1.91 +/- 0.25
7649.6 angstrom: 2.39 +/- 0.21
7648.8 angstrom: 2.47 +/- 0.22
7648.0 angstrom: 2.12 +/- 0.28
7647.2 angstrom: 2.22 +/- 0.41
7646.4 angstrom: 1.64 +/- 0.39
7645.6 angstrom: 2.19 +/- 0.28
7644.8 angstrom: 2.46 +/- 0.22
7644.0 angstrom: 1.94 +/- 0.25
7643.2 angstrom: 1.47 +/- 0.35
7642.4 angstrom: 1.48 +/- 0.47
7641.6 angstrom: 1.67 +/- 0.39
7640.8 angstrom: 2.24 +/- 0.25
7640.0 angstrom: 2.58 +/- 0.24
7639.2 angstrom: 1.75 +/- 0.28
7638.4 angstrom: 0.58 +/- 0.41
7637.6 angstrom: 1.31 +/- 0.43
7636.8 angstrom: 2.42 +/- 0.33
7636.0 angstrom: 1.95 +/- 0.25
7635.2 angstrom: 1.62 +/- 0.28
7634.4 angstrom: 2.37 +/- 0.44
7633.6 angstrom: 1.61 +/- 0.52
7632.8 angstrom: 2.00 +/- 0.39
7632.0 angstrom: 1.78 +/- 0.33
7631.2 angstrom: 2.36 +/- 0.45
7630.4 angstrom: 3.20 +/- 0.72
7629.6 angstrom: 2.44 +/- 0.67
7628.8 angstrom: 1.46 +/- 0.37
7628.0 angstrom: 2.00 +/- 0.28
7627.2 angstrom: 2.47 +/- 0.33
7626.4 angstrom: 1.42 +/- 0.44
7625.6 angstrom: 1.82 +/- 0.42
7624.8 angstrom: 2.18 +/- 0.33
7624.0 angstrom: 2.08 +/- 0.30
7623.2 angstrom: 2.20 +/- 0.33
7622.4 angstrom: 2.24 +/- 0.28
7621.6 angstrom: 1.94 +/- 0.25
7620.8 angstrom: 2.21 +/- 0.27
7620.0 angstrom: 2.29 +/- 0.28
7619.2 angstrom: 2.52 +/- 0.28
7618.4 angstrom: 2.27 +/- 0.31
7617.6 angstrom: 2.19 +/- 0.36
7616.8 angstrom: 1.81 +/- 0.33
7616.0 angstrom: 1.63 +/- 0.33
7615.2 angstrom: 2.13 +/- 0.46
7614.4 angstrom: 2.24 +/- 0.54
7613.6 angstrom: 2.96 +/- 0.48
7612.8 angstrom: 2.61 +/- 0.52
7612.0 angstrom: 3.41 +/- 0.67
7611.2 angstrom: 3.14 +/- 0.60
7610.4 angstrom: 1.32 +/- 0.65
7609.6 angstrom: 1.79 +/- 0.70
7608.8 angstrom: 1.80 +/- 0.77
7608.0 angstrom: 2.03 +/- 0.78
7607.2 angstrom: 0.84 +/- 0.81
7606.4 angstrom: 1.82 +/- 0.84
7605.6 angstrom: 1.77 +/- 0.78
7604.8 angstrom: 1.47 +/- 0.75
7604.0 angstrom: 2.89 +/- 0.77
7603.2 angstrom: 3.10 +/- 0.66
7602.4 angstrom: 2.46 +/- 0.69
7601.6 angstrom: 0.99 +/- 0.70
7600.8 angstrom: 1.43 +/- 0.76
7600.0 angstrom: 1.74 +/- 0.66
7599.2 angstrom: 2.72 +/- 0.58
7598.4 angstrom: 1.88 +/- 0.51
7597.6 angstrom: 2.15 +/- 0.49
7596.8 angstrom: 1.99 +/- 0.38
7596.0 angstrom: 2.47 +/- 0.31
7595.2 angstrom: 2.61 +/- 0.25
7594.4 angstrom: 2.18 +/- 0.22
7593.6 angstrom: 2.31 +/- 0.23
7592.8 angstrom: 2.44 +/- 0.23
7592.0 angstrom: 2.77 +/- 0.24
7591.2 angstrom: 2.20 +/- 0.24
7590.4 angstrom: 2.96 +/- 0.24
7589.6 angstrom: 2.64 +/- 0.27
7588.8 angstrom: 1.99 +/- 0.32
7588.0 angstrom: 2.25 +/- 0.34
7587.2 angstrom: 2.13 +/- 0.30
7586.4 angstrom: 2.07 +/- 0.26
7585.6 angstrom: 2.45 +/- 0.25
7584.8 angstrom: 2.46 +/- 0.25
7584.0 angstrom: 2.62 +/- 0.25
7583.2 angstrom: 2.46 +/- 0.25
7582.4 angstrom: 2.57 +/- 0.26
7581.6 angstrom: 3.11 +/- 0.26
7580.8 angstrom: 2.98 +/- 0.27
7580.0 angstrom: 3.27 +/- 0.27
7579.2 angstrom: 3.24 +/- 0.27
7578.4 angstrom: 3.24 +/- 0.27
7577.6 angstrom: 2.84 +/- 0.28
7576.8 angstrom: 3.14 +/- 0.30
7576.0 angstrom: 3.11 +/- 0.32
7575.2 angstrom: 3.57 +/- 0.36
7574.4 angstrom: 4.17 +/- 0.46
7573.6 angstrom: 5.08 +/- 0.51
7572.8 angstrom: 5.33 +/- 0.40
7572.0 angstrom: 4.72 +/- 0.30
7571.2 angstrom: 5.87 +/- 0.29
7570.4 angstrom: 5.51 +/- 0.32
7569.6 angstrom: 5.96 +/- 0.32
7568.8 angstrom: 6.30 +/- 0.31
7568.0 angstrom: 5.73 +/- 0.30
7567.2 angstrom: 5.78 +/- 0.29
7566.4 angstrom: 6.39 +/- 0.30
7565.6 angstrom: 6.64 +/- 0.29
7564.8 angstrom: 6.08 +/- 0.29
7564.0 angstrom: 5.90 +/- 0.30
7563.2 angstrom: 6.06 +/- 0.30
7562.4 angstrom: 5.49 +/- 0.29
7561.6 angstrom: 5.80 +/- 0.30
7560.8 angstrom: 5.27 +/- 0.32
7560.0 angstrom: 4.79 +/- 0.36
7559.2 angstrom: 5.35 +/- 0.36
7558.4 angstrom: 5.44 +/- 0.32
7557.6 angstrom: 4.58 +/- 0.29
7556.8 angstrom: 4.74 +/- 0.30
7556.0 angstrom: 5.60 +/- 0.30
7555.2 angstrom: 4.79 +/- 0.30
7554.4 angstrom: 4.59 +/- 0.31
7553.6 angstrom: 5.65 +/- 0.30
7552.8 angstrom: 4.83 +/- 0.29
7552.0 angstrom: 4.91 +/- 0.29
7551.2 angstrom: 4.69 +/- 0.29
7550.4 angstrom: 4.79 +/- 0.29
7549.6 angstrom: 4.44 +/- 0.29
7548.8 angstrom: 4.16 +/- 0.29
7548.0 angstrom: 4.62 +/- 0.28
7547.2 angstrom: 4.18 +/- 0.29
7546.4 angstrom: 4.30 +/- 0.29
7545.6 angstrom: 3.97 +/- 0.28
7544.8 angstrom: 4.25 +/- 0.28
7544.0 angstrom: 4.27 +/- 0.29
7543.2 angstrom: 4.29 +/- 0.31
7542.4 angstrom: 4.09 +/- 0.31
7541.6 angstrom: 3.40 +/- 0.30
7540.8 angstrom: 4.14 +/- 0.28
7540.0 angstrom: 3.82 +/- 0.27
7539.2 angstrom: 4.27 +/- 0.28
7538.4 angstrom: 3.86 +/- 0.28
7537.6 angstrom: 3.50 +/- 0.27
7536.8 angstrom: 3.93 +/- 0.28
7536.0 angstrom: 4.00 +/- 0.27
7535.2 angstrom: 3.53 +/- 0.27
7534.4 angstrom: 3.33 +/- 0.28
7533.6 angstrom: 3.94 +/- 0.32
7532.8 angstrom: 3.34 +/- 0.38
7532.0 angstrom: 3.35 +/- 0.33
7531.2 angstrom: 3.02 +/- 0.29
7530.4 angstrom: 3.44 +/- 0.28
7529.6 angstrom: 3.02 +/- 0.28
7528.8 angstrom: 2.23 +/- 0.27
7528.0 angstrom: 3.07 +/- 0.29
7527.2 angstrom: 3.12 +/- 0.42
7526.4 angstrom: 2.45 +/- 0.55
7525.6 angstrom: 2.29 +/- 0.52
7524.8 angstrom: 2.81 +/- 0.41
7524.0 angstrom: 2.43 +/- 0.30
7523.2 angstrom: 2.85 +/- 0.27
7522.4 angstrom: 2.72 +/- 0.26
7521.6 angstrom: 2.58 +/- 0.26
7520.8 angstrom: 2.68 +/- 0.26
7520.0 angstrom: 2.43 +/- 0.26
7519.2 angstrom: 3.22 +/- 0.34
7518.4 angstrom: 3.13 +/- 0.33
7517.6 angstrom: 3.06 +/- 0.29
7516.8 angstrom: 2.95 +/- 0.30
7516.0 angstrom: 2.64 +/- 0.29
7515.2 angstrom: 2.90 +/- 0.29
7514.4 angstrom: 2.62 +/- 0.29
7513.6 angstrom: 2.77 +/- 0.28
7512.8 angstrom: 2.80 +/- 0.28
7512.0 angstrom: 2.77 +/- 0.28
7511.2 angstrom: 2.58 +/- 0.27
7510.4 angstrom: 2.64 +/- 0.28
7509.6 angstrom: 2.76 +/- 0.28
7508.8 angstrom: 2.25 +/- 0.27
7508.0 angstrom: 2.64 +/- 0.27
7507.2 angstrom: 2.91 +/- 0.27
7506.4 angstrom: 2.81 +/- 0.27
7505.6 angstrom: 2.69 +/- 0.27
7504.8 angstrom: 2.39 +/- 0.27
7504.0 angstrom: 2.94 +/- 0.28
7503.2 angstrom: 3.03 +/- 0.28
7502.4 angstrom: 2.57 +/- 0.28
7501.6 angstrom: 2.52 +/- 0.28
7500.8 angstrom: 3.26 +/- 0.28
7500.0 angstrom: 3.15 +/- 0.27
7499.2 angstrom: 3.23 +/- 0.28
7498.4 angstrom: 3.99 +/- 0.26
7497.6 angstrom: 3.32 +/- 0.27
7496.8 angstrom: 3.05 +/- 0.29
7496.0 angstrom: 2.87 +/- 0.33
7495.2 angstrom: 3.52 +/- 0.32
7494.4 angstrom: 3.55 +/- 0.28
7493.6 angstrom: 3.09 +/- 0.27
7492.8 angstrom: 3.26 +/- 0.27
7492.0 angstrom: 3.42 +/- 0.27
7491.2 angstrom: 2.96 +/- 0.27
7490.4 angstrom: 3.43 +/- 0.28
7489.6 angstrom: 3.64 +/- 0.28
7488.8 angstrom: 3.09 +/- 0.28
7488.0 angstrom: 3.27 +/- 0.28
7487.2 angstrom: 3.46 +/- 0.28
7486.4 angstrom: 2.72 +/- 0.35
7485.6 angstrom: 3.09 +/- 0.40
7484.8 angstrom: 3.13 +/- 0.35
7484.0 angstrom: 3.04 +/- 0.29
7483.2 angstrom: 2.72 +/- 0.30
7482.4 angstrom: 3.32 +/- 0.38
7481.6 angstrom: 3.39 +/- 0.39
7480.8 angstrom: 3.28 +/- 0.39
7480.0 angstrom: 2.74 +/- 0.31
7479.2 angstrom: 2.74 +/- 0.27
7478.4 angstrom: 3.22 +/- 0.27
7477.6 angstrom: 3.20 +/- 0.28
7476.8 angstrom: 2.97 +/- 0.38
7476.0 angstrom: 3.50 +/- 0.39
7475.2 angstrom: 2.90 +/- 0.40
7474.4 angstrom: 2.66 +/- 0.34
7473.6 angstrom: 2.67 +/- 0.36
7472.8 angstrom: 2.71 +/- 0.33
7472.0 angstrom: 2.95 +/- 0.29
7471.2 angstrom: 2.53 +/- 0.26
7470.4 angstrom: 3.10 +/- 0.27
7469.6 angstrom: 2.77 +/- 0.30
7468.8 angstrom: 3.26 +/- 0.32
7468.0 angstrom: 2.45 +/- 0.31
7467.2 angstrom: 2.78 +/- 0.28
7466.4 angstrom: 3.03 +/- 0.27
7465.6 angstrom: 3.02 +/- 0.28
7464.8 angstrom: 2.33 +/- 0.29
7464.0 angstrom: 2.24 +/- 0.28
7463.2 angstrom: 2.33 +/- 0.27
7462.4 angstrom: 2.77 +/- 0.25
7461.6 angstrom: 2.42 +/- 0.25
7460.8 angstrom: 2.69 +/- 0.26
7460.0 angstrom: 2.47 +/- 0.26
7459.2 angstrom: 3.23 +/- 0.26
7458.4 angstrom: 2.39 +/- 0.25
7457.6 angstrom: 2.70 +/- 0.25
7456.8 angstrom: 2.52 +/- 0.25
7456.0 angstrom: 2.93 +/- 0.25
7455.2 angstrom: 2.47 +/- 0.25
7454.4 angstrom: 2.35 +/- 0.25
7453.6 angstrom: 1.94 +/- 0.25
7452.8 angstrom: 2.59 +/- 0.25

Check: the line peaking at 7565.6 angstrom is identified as [O III] 5007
